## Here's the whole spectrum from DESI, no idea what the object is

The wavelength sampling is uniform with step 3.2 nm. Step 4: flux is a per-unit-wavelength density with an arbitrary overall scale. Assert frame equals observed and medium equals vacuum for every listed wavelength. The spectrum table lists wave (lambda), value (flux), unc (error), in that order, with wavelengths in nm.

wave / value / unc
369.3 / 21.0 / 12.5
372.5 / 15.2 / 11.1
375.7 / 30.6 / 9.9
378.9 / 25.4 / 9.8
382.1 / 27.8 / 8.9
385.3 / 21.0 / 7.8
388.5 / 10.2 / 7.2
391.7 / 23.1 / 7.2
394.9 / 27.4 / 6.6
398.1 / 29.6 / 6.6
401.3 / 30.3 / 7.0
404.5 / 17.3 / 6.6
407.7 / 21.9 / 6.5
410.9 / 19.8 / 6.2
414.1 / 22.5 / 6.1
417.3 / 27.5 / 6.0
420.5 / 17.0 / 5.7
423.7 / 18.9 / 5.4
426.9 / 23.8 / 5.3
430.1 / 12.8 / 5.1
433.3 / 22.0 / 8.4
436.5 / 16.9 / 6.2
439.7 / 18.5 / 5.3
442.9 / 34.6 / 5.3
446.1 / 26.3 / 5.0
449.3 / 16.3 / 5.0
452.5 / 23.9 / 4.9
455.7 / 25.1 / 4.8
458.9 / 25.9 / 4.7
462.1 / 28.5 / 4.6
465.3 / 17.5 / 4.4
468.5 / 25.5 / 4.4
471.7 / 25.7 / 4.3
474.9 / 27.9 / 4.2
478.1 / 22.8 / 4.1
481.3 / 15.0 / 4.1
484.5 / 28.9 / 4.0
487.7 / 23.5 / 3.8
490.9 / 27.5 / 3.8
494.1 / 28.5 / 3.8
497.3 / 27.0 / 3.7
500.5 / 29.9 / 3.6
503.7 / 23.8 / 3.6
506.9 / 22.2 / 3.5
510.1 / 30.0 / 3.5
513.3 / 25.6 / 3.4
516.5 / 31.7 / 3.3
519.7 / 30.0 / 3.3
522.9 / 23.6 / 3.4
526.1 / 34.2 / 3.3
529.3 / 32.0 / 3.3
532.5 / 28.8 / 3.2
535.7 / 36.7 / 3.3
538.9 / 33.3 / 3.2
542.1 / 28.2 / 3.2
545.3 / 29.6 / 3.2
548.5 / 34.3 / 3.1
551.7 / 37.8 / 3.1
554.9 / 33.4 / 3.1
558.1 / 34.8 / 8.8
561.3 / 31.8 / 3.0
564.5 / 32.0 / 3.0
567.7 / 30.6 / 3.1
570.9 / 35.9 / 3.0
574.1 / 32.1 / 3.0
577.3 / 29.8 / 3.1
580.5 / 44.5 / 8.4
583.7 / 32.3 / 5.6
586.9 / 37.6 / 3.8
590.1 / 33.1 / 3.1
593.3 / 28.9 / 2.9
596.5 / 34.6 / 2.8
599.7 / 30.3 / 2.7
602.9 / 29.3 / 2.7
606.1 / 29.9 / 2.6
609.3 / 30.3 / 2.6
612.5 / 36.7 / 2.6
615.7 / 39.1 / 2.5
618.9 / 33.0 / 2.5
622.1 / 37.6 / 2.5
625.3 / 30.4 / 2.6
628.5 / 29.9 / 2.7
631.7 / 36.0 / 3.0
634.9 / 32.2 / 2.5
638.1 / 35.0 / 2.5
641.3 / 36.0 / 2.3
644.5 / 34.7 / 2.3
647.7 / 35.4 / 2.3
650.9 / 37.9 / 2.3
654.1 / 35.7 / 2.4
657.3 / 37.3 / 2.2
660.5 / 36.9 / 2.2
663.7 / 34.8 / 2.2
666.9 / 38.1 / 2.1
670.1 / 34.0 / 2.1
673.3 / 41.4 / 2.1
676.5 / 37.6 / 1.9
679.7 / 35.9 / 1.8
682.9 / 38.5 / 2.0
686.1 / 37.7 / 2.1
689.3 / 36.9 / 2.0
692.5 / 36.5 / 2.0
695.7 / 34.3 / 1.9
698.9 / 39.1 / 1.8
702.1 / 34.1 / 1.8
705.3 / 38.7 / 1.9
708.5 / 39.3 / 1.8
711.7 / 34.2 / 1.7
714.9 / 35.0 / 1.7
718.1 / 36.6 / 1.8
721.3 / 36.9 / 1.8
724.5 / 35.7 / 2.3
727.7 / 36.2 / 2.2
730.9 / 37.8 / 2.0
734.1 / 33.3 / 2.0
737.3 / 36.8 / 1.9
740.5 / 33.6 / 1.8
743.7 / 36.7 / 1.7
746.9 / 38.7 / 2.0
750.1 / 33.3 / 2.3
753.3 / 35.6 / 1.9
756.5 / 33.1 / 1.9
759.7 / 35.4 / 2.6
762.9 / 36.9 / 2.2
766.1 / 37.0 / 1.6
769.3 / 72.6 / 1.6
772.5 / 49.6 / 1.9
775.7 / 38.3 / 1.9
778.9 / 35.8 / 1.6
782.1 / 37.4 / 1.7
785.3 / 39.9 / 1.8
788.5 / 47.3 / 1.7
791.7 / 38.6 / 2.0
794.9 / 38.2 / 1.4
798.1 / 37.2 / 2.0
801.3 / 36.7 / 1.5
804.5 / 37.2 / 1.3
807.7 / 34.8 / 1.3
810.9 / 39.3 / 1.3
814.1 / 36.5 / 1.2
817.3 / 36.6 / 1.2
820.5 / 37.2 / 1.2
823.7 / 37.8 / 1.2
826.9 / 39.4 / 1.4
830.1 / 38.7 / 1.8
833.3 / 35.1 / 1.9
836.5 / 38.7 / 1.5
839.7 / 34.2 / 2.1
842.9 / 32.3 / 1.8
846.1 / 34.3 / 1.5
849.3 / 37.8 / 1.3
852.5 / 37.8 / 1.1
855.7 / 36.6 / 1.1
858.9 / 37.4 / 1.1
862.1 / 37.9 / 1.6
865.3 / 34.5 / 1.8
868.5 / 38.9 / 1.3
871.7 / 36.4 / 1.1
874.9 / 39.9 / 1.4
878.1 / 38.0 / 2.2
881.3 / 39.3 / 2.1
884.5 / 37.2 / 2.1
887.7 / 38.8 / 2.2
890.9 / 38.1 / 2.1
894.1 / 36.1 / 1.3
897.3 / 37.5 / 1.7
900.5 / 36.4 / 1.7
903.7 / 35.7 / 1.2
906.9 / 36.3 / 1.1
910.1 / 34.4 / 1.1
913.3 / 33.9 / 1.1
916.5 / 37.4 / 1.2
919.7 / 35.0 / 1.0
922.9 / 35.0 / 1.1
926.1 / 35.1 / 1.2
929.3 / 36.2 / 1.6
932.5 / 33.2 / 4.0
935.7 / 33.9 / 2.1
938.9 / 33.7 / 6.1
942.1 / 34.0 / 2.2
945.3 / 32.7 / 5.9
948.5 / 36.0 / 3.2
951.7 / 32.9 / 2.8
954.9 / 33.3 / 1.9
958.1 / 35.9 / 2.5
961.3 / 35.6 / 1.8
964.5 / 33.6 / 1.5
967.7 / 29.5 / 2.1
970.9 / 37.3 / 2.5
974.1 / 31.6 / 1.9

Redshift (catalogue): 0.17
